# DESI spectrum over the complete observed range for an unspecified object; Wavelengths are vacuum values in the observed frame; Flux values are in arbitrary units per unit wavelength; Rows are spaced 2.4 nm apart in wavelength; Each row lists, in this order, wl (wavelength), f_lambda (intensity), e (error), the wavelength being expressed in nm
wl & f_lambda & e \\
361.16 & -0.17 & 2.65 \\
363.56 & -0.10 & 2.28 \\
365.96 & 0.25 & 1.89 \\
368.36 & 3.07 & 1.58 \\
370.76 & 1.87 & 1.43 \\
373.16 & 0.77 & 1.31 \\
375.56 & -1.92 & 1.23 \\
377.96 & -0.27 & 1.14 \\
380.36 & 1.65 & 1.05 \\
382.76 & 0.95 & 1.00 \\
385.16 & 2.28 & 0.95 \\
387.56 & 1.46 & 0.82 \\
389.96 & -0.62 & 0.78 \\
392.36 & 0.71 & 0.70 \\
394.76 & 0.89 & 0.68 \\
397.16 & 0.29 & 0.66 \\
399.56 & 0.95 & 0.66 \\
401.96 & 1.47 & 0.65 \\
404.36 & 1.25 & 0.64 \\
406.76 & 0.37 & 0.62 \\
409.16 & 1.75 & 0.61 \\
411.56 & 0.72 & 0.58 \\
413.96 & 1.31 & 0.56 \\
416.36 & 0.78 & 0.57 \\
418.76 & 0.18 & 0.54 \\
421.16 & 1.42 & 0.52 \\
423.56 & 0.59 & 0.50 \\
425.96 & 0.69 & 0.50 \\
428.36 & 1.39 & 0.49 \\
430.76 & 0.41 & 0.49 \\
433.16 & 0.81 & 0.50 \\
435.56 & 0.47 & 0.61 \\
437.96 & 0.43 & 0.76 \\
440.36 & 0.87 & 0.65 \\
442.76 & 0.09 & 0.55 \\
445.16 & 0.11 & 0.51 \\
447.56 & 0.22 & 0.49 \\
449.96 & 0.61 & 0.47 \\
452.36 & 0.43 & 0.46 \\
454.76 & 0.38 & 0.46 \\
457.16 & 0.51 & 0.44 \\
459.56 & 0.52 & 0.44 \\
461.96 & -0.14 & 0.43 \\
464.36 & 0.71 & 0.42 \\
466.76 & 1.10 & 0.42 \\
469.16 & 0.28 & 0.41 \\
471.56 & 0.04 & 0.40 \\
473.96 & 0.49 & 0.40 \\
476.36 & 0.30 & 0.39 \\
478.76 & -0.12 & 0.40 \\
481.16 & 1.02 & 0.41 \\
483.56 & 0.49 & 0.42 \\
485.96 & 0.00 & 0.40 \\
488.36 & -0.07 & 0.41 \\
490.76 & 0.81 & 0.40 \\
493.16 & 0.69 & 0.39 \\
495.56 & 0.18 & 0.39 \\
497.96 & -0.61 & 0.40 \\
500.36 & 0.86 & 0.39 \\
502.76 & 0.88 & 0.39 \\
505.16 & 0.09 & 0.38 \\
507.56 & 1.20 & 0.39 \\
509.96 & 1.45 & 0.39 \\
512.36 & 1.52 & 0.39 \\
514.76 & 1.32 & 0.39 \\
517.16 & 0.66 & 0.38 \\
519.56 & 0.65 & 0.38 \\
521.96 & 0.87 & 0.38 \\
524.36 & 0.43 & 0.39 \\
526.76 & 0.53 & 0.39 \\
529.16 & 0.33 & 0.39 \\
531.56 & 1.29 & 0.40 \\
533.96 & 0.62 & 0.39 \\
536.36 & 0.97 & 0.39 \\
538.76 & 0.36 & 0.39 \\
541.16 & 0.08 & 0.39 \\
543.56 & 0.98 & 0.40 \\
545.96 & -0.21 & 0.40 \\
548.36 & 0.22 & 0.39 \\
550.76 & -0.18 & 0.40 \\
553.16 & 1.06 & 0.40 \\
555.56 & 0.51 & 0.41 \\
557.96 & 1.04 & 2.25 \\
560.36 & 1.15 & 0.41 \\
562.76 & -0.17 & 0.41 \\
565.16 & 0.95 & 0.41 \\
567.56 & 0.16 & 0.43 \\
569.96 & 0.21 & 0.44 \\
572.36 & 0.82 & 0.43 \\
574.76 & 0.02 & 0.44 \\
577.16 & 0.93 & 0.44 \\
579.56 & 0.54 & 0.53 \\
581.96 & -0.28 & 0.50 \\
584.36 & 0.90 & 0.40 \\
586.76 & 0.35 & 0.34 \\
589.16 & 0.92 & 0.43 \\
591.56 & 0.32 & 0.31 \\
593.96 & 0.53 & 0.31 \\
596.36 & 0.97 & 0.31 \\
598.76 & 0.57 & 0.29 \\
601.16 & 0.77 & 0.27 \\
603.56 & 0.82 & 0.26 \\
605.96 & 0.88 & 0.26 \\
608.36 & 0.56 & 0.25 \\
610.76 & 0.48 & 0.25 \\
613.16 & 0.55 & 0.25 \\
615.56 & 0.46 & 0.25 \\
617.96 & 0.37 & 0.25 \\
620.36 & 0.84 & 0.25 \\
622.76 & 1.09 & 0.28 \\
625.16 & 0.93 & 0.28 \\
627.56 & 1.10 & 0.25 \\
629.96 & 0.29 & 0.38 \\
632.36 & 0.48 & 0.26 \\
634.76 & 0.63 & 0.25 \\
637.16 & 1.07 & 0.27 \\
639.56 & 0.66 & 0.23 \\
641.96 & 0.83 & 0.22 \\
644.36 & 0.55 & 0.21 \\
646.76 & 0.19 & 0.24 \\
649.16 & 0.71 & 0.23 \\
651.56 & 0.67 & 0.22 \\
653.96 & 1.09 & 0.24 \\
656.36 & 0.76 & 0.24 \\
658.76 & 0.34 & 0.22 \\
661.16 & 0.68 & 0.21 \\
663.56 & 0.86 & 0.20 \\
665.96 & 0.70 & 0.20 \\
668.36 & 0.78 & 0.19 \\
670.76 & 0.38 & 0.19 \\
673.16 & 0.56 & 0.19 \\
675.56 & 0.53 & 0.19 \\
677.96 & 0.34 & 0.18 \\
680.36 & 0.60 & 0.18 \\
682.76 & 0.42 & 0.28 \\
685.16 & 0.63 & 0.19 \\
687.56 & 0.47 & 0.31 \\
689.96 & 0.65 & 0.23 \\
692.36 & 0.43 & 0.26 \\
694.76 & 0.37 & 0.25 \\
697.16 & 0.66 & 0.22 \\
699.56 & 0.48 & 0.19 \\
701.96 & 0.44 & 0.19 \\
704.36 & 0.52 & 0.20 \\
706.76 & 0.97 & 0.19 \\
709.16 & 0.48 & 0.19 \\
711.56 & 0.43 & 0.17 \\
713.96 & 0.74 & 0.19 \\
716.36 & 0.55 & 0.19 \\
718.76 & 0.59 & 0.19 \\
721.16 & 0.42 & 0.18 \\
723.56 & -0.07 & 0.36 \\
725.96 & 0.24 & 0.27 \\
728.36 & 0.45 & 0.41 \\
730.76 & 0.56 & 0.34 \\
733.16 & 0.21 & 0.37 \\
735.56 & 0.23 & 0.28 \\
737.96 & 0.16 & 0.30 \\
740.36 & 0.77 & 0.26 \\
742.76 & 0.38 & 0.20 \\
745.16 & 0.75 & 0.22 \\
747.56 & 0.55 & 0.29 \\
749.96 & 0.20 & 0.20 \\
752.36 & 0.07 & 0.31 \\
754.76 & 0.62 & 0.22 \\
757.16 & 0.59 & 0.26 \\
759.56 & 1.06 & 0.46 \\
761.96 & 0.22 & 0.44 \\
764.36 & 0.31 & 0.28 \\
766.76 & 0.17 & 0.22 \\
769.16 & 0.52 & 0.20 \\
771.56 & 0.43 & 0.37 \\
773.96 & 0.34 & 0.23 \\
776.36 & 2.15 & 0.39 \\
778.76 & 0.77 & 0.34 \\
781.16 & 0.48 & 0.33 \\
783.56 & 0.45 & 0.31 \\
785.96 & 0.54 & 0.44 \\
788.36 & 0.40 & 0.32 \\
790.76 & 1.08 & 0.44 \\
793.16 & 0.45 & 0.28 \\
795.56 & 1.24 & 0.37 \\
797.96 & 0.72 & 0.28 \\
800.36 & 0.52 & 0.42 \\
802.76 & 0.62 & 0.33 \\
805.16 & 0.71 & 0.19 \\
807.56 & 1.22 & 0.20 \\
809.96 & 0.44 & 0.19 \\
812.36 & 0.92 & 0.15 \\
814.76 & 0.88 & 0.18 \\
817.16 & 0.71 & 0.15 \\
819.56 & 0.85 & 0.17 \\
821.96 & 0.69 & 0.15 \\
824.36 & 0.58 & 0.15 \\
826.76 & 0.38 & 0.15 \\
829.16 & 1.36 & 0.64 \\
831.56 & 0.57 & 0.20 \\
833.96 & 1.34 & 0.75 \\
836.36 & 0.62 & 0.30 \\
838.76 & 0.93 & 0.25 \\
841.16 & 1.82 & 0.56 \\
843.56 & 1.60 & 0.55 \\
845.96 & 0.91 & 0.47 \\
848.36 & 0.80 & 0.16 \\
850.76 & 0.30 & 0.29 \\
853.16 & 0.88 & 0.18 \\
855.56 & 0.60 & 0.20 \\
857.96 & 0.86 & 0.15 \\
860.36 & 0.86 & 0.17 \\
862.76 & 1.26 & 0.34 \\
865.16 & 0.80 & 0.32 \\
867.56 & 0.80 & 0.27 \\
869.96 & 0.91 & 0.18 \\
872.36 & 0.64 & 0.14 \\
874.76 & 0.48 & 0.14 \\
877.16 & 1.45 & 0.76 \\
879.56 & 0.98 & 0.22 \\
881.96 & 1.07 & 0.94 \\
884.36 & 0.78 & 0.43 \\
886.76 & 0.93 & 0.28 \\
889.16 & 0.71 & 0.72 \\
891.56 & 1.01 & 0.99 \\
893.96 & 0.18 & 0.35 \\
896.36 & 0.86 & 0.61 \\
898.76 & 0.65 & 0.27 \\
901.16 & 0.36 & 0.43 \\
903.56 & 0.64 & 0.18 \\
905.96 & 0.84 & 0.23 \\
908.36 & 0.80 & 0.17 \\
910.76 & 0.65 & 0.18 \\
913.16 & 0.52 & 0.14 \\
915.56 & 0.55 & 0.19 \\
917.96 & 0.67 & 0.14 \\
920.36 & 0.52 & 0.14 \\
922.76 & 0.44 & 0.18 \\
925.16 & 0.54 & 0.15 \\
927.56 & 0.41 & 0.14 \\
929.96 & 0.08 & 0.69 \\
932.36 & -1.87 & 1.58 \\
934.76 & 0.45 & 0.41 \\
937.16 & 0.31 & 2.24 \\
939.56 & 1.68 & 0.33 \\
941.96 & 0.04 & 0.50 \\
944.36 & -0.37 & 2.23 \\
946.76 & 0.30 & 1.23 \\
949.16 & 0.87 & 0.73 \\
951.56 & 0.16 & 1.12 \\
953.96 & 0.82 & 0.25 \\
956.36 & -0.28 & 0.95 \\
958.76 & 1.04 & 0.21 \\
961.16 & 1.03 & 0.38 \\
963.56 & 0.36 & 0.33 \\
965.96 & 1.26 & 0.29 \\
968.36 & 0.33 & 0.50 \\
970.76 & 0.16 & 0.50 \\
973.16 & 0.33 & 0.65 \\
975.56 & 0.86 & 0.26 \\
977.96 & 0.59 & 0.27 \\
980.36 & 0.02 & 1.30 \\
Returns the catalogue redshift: 1.08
